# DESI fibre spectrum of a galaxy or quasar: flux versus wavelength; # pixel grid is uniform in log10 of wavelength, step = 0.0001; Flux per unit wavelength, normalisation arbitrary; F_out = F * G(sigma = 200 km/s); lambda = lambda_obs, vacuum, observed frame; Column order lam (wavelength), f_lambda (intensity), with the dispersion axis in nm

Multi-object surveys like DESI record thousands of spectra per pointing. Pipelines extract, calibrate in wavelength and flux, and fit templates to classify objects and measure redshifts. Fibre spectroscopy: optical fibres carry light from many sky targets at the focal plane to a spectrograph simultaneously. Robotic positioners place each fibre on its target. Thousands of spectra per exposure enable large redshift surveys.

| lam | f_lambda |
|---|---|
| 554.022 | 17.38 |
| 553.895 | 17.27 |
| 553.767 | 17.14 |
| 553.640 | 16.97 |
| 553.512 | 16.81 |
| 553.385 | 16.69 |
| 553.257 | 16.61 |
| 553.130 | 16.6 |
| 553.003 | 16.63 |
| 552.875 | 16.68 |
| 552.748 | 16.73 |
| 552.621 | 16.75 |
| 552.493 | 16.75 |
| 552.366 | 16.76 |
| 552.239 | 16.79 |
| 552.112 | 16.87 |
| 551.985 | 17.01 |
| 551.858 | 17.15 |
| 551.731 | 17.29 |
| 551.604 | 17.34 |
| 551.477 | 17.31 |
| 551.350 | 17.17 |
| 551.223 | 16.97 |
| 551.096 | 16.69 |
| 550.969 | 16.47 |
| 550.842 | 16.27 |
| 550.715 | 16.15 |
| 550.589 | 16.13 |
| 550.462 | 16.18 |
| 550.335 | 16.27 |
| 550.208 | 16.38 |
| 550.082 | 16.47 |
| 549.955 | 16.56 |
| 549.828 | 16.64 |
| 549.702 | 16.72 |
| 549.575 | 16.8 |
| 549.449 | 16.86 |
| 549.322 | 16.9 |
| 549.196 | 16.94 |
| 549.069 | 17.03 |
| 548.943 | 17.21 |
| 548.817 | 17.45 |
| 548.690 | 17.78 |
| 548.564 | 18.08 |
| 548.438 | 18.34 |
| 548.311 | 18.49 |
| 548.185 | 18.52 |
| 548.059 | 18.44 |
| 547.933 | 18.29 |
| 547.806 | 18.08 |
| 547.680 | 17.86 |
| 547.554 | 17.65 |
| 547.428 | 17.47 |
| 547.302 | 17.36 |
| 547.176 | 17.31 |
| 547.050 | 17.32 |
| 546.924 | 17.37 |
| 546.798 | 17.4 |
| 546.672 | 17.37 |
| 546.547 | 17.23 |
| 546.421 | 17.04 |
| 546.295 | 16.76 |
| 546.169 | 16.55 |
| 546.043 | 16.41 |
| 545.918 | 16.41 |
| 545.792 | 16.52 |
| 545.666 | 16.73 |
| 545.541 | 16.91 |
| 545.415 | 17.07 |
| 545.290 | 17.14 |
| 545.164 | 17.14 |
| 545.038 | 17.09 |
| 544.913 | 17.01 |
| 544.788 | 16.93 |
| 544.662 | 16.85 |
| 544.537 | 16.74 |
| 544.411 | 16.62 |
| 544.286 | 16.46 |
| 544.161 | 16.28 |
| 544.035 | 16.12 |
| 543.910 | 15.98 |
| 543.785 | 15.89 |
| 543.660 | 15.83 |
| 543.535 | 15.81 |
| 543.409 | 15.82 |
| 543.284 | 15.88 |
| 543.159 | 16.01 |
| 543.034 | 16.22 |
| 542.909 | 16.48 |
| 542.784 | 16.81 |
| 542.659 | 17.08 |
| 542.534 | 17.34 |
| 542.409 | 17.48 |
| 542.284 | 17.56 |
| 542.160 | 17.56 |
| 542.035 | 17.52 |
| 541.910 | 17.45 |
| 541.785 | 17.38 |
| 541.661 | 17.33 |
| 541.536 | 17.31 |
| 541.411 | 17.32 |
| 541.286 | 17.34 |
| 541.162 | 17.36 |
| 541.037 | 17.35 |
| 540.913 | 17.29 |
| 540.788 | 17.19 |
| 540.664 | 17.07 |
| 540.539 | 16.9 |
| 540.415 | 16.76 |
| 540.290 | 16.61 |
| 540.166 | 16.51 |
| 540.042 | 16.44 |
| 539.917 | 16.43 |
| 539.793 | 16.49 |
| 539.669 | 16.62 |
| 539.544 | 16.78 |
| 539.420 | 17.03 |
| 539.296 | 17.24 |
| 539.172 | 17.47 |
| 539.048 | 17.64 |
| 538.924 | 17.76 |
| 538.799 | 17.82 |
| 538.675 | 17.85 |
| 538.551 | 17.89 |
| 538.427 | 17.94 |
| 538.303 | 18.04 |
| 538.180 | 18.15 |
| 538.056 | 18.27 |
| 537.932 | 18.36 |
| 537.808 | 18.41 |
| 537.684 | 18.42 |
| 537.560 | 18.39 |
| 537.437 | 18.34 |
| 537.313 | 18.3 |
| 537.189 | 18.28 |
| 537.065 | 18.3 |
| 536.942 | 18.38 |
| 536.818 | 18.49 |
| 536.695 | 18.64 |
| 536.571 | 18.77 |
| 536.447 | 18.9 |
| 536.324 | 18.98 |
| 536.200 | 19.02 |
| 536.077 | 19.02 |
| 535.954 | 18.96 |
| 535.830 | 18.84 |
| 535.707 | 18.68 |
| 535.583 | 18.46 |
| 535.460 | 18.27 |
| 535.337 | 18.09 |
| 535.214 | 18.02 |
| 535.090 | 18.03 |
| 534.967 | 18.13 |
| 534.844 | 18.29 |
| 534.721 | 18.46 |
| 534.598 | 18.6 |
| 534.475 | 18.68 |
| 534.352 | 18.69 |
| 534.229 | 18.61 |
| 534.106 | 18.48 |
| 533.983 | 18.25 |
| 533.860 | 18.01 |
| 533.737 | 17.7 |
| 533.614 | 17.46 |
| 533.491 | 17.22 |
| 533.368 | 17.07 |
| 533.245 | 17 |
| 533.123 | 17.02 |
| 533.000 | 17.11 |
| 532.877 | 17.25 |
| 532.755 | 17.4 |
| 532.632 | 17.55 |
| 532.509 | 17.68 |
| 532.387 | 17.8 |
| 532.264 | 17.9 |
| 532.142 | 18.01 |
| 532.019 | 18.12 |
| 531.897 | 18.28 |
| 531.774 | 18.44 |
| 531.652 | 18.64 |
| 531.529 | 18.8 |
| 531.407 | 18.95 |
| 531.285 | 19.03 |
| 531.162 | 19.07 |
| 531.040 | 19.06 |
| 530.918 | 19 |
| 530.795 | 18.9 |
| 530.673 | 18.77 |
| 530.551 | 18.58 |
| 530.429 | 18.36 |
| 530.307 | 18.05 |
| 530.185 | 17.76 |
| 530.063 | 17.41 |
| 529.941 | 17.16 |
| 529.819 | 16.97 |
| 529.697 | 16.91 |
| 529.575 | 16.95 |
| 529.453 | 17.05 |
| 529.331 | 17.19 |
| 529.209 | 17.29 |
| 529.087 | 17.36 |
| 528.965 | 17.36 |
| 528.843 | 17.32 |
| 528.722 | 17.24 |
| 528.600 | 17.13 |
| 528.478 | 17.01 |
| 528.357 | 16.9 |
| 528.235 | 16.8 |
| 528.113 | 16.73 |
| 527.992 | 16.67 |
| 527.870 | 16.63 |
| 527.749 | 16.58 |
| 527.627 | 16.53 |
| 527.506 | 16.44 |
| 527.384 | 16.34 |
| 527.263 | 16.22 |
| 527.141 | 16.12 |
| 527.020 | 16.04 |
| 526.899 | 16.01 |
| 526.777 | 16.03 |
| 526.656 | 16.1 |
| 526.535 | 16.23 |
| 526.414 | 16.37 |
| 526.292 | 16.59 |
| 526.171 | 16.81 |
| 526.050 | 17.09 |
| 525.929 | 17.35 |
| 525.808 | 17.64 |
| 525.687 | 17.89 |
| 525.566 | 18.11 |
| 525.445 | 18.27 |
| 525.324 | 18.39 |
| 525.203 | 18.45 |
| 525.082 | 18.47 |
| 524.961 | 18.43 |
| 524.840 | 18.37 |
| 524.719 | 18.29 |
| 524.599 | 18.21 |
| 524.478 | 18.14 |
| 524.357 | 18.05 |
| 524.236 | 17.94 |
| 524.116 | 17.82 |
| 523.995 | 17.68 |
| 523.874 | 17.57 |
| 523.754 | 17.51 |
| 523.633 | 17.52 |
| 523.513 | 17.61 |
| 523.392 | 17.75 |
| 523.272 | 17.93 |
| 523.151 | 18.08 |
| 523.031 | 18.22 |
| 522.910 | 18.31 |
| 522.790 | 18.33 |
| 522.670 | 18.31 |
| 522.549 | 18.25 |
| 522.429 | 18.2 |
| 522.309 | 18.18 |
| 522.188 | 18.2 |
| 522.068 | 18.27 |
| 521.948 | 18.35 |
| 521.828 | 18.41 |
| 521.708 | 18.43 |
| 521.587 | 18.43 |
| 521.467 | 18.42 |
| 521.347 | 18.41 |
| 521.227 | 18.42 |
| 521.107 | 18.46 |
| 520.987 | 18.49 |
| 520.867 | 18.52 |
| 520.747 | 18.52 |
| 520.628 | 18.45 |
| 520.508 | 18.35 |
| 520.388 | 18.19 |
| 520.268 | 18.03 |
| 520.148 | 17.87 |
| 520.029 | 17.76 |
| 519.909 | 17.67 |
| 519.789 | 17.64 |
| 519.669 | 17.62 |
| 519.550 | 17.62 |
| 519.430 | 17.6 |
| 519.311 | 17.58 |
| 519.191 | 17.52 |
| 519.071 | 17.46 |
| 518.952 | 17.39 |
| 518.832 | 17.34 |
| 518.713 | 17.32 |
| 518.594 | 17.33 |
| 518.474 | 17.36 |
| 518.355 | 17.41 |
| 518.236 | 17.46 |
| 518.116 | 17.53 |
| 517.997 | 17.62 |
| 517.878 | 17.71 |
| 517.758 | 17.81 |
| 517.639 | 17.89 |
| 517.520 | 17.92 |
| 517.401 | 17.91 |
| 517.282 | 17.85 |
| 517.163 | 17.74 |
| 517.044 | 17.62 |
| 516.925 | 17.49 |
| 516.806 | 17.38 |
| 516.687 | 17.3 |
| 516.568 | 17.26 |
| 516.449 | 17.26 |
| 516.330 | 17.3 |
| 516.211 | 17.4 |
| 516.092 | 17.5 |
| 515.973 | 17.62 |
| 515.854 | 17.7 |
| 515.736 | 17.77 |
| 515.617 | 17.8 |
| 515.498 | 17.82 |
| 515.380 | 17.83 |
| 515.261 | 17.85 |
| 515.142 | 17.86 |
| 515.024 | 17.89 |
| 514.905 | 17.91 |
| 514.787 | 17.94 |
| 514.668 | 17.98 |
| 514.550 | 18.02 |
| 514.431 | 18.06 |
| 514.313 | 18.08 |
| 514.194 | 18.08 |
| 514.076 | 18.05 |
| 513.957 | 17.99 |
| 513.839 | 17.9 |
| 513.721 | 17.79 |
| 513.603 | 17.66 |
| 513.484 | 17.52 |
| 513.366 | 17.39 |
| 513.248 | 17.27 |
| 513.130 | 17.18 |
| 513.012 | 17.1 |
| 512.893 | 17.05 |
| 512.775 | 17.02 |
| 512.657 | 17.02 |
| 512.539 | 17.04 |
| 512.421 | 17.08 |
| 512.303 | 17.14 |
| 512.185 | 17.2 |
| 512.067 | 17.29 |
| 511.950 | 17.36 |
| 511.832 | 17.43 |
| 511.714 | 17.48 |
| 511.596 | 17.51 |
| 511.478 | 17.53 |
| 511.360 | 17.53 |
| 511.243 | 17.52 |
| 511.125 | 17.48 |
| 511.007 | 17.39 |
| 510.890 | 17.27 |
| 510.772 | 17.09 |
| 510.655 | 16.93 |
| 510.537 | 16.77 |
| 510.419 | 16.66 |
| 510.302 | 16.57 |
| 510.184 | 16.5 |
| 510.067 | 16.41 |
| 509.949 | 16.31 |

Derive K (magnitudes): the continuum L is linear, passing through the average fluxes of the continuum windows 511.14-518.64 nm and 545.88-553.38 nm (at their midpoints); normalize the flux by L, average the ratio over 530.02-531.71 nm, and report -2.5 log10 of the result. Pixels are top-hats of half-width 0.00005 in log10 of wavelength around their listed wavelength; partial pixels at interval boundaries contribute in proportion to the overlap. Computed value -0.08 mag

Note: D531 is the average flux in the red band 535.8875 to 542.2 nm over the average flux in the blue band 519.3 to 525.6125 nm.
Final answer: 0.98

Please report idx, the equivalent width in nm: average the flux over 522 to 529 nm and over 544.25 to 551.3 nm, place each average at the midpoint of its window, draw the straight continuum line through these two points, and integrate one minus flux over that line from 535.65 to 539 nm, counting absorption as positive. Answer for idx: -0.227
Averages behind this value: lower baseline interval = 17.4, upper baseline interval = 17.1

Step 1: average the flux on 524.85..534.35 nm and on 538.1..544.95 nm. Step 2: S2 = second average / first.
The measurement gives 1.0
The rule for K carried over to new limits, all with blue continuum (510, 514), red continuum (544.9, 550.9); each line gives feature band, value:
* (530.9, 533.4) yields -0.05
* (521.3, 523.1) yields -0.07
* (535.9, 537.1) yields -0.10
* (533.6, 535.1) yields -0.07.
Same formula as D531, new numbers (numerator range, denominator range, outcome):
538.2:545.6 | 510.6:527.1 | 0.96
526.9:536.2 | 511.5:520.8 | 1.01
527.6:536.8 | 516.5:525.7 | 1.00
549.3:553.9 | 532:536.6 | 0.92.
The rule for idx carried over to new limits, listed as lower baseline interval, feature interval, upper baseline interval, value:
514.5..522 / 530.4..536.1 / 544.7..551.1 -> -0.25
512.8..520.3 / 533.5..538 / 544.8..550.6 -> -0.28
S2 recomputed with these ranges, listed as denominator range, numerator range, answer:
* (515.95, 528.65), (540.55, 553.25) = 0.96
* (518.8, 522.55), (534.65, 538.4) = 1.02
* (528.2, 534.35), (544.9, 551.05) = 0.96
